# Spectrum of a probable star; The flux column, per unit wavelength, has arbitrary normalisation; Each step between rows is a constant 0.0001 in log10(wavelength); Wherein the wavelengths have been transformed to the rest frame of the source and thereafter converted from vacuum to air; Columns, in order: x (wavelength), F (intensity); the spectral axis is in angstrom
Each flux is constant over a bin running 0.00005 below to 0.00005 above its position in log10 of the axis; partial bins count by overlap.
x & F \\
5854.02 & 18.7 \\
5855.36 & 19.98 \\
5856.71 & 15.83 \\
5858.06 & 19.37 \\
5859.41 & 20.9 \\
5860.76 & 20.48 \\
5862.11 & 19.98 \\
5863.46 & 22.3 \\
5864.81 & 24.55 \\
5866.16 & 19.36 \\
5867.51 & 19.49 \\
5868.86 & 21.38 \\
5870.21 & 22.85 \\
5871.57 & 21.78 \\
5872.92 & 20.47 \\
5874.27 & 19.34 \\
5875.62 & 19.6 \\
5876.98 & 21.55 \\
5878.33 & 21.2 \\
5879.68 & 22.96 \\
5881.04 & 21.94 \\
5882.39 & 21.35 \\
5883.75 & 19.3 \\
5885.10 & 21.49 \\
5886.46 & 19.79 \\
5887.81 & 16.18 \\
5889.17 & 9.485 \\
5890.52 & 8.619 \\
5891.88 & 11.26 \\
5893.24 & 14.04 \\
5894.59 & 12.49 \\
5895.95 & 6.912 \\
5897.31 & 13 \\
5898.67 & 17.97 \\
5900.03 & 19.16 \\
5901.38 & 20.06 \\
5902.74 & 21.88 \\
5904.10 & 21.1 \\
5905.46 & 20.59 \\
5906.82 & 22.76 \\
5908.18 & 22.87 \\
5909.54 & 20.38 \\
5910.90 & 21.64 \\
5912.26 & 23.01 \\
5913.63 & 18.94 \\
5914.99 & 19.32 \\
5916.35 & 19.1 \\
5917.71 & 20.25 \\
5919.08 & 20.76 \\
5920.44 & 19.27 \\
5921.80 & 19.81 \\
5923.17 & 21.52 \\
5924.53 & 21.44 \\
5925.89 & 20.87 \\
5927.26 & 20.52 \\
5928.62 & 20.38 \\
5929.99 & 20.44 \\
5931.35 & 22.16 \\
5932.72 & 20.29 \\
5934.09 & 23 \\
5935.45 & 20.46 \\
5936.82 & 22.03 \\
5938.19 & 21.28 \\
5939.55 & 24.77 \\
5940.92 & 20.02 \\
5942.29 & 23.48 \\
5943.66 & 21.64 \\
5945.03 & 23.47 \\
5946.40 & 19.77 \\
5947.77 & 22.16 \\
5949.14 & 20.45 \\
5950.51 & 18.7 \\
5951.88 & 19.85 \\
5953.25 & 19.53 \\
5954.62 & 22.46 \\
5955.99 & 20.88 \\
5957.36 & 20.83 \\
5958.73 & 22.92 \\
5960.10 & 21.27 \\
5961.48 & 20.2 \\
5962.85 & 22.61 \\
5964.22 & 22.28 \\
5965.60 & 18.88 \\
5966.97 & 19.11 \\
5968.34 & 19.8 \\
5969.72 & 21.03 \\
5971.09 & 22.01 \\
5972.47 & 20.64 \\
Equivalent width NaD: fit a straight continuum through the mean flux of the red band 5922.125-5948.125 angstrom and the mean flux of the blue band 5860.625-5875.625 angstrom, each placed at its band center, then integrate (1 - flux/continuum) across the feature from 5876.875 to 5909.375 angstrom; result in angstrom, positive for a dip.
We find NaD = 5.2 angstrom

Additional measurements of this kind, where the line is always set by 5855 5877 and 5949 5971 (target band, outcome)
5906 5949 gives -1.2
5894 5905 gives 2.1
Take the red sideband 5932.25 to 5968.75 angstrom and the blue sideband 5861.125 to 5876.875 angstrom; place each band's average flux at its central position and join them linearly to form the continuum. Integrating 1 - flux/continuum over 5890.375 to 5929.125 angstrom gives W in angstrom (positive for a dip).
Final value 4.3 angstrom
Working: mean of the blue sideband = 21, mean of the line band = 18.8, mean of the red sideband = 21.2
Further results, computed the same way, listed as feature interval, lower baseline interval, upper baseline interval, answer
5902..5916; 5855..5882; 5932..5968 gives -0.1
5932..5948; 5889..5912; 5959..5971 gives -2.1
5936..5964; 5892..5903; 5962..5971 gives -3.0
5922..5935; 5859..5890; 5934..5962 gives 0.0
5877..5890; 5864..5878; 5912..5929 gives 1.0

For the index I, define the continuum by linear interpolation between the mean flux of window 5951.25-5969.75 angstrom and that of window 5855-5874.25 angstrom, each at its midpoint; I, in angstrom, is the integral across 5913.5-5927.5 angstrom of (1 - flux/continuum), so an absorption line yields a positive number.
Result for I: 0.4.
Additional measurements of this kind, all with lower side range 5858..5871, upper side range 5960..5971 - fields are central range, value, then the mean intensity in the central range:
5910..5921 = 0.3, 20.3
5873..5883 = 0.0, 21.1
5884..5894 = 3.1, 14.6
